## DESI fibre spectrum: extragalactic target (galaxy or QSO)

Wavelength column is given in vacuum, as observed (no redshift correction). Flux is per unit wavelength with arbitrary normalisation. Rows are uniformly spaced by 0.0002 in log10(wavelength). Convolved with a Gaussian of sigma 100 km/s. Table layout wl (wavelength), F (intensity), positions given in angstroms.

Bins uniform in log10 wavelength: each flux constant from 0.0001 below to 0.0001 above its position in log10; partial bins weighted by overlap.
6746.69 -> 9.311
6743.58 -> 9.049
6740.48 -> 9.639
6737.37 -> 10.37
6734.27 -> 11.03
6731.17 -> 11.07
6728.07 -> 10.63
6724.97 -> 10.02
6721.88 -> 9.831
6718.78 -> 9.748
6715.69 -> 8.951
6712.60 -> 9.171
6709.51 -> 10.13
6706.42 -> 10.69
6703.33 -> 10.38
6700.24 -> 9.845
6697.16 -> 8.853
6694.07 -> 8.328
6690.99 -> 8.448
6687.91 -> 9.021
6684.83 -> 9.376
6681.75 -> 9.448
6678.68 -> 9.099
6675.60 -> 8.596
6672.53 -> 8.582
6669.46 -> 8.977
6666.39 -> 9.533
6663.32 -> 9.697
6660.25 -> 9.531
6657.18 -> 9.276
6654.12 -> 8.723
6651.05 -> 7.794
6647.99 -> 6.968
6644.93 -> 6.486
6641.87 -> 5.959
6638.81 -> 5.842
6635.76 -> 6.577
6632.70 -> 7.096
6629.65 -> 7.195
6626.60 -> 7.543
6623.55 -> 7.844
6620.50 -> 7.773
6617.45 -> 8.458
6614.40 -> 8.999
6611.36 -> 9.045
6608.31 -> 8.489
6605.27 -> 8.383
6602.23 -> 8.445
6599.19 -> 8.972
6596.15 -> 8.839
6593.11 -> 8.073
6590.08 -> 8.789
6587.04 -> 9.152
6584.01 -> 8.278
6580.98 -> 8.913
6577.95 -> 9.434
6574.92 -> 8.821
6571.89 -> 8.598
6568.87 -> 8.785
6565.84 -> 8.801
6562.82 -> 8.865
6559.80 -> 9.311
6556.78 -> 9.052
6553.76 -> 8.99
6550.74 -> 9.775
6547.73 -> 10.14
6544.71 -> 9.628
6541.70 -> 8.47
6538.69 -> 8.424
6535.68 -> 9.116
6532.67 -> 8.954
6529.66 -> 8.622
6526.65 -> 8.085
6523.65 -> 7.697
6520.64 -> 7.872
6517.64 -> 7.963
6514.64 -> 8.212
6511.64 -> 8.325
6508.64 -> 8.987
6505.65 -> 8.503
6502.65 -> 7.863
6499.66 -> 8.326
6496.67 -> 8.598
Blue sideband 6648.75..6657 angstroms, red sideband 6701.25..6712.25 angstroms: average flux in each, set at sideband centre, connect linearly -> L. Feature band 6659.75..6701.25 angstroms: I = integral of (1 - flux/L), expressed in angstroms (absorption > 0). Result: 0.9 angstroms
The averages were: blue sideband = 8.31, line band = 9.08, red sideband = 10.2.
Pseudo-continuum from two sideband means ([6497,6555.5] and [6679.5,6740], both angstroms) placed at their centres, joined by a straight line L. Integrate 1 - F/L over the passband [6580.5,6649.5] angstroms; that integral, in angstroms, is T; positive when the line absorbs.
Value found 9.5 angstroms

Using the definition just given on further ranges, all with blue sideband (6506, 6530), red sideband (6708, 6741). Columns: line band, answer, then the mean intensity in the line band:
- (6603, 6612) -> 0.4 angstroms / 8.58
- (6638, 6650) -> 3.8 angstroms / 6.4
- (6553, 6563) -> -0.6 angstroms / 9.09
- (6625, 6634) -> 1.9 angstroms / 7.29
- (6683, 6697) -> 1.4 angstroms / 8.81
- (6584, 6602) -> 0.4 angstroms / 8.7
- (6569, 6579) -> -0.2 angstroms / 8.91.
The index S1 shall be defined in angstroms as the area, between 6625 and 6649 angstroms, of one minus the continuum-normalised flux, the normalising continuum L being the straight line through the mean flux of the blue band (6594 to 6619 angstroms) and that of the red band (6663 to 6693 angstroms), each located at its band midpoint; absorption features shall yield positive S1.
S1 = 5.8 angstroms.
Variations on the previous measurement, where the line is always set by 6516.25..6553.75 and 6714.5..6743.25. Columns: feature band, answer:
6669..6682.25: 1.1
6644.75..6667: 2.4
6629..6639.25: 3.0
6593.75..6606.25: 0.8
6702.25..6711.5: -0.4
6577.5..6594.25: 0.7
